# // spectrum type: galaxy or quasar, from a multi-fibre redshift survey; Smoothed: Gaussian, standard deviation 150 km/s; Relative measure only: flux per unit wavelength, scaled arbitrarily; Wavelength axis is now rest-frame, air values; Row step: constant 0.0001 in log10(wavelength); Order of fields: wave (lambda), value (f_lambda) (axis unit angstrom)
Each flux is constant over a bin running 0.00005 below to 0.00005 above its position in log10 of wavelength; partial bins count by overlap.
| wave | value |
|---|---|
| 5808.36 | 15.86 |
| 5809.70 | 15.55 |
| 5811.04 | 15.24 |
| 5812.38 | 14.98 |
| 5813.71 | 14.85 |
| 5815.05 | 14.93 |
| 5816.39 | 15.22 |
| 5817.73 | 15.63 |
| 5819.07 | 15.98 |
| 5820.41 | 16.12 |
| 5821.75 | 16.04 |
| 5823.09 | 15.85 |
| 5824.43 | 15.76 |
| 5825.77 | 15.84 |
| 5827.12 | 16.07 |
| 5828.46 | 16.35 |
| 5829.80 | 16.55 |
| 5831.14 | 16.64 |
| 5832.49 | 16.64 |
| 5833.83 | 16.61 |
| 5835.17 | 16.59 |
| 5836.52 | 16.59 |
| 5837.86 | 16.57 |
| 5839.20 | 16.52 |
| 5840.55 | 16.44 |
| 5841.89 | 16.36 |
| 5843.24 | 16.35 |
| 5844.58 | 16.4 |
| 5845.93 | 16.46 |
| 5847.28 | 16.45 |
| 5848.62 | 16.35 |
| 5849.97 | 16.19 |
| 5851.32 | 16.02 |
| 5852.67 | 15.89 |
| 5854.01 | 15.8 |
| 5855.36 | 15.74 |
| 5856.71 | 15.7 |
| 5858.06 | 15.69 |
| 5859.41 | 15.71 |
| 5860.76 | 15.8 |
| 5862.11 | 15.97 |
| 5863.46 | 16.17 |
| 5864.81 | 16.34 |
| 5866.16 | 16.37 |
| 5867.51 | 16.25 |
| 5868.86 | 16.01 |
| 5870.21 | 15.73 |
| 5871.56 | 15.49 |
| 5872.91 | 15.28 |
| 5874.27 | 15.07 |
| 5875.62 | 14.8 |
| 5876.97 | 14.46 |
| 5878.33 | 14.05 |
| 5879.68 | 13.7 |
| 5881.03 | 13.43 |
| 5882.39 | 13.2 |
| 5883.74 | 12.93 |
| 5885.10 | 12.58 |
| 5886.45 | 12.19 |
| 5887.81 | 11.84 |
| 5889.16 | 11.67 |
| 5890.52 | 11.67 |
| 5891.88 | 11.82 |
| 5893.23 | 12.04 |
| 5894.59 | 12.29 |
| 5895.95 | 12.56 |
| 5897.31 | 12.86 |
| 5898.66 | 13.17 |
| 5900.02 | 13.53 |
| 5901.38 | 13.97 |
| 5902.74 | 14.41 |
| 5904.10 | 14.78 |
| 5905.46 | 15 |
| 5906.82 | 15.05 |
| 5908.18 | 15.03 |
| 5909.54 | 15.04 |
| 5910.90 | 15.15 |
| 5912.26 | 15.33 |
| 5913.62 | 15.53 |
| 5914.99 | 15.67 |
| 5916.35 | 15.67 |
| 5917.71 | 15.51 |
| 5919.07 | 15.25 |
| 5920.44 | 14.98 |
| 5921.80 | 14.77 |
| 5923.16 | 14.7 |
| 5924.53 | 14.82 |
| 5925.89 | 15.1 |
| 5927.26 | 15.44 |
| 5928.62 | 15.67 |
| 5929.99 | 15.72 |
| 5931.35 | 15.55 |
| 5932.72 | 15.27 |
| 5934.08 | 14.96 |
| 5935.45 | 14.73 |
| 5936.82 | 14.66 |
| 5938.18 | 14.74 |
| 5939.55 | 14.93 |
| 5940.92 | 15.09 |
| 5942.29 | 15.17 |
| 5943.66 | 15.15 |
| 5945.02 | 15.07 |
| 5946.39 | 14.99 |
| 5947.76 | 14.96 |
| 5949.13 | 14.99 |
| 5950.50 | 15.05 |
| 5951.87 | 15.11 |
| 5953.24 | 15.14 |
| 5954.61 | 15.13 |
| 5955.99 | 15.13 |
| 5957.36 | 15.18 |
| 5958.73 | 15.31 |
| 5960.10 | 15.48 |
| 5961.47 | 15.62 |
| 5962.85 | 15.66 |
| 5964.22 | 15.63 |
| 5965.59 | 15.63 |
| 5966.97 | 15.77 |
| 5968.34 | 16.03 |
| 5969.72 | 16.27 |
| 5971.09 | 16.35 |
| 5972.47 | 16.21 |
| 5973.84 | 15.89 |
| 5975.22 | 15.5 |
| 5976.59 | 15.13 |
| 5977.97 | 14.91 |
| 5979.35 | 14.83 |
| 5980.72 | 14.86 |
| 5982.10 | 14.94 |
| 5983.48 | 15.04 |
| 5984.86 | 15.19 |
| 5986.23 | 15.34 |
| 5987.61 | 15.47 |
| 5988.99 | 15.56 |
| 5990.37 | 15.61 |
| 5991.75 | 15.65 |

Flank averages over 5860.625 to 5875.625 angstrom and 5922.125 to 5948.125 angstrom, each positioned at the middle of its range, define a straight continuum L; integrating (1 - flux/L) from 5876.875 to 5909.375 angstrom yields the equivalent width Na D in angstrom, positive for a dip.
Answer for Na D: 4.8 angstrom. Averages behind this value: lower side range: 15.8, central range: 13.3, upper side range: 15.1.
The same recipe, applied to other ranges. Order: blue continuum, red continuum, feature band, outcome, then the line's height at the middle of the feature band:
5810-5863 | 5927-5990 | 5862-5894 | 3.44 angstrom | 15.8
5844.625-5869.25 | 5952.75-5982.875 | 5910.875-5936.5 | 0.75 angstrom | 15.7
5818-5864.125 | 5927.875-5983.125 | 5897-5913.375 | 1.23 angstrom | 15.7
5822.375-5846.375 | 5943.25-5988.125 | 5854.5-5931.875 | 6.56 angstrom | 15.9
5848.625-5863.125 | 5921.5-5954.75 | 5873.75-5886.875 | 1.67 angstrom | 15.6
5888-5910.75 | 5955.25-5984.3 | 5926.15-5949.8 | -0.92 angstrom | 14.6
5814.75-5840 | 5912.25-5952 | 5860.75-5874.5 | -0.11 angstrom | 15.8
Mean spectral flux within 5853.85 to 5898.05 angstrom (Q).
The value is 14.3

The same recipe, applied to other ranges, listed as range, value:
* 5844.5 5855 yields 16.2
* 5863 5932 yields 14.4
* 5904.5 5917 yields 15.3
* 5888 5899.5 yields 12.3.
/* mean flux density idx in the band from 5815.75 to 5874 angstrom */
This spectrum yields 16.1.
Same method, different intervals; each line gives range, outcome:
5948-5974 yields 15.5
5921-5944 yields 15.1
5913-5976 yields 15.3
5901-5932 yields 15.1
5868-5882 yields 14.8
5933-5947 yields 15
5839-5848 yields 16.4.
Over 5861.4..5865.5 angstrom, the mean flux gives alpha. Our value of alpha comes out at 16.2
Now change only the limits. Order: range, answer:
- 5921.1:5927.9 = 15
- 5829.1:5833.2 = 16.6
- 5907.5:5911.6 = 15.1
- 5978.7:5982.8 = 14.9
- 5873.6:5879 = 14.6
